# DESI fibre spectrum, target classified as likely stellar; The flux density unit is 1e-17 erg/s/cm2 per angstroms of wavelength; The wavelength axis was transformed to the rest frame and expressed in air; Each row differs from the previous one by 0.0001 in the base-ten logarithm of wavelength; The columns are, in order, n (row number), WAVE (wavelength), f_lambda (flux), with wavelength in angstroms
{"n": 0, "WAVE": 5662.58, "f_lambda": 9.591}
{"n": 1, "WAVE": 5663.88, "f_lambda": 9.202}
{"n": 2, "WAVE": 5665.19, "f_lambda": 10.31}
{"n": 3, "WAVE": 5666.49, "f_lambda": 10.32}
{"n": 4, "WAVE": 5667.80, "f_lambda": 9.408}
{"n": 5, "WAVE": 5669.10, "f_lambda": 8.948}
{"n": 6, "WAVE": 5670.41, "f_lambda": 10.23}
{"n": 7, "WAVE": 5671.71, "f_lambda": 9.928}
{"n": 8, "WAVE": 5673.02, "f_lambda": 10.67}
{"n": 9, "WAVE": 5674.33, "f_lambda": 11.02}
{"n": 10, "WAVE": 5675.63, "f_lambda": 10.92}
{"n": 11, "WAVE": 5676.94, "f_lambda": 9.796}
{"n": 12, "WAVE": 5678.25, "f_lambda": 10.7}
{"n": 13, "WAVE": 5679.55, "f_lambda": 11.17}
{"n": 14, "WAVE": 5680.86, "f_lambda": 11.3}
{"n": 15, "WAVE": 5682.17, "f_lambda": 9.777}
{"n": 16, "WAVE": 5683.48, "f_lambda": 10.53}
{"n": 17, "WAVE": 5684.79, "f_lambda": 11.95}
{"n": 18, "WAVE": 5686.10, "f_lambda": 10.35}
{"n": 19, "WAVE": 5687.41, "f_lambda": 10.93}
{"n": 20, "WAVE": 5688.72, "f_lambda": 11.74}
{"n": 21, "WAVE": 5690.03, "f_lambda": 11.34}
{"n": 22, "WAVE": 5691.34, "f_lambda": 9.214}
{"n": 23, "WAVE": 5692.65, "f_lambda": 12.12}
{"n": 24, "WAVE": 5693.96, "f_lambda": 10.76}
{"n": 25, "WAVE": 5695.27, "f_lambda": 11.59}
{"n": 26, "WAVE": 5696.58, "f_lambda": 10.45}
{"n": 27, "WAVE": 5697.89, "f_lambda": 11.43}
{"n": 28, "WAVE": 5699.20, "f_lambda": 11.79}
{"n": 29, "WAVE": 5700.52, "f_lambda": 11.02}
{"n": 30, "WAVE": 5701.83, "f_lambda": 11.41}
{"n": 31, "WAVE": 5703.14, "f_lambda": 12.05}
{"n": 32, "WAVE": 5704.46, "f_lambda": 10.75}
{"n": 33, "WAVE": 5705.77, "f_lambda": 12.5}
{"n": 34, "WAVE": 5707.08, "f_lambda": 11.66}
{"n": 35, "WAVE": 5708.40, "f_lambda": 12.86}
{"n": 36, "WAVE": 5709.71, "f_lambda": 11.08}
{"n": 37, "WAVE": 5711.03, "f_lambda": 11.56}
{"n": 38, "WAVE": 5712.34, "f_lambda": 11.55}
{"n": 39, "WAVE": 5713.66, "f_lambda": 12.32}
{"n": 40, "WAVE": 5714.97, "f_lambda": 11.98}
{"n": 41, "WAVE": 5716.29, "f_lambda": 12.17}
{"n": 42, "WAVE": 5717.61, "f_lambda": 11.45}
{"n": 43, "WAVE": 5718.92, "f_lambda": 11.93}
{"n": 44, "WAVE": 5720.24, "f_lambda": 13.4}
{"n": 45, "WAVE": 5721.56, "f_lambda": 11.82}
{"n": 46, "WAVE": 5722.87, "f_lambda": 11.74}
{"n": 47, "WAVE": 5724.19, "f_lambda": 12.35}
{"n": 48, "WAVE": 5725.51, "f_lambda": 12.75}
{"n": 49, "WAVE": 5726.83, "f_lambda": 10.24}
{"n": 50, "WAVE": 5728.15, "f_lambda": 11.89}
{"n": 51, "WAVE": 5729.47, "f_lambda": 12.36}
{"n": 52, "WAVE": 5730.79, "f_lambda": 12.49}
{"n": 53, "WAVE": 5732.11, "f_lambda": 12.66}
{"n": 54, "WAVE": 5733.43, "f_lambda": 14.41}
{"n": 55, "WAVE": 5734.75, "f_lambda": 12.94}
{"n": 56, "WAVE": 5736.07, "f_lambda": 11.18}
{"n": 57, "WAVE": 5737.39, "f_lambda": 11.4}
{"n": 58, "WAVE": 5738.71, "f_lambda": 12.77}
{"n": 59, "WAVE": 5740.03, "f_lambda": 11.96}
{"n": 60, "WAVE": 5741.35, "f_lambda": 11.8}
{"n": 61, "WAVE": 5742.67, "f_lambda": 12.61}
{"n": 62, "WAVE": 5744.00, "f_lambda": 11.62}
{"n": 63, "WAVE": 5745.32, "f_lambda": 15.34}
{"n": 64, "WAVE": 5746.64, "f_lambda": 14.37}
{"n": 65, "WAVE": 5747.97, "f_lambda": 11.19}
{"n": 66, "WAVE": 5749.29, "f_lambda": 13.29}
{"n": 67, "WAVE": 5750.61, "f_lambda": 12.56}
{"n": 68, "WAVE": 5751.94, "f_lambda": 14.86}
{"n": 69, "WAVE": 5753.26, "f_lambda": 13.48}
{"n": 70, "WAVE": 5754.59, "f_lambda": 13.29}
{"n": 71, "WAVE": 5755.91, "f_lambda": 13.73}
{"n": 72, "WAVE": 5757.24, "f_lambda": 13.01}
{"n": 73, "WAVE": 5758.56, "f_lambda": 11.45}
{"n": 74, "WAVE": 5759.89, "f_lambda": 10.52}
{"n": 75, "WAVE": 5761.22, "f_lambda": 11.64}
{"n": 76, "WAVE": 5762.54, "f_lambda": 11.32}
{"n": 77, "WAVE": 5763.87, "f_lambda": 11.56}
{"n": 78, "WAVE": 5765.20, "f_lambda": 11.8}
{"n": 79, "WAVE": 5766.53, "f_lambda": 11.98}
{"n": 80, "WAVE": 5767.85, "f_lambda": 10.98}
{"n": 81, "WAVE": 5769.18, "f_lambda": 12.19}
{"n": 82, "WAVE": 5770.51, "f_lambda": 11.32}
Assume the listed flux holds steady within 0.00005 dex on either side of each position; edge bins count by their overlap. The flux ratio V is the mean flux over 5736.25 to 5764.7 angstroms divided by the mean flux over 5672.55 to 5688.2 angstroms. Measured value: 1.2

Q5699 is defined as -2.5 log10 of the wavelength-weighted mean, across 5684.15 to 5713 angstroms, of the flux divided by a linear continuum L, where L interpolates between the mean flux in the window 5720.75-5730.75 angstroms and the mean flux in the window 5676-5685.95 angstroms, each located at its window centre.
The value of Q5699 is -0.02 mag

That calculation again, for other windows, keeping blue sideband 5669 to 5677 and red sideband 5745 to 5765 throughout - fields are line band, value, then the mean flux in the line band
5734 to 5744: 0.014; 12.1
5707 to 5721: -0.045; 12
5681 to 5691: -0.019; 10.9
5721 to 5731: -0.006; 11.9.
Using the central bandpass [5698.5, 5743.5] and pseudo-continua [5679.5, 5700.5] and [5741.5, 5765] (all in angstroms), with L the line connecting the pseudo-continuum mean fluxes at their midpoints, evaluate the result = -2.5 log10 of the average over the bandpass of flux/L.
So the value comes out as -0.02 mag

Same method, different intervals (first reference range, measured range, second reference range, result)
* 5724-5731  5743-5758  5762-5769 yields -0.138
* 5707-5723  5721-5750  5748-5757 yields 0.027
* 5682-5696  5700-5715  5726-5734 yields -0.014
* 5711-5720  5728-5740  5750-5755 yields 0.025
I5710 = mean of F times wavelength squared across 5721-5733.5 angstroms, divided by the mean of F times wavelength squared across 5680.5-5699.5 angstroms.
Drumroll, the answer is 1.1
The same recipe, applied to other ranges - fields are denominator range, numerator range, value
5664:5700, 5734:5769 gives 1.19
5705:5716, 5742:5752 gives 1.11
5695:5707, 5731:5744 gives 1.09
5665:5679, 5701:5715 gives 1.17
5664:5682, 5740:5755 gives 1.30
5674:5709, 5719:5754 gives 1.15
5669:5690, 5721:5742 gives 1.16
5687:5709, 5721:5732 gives 1.06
